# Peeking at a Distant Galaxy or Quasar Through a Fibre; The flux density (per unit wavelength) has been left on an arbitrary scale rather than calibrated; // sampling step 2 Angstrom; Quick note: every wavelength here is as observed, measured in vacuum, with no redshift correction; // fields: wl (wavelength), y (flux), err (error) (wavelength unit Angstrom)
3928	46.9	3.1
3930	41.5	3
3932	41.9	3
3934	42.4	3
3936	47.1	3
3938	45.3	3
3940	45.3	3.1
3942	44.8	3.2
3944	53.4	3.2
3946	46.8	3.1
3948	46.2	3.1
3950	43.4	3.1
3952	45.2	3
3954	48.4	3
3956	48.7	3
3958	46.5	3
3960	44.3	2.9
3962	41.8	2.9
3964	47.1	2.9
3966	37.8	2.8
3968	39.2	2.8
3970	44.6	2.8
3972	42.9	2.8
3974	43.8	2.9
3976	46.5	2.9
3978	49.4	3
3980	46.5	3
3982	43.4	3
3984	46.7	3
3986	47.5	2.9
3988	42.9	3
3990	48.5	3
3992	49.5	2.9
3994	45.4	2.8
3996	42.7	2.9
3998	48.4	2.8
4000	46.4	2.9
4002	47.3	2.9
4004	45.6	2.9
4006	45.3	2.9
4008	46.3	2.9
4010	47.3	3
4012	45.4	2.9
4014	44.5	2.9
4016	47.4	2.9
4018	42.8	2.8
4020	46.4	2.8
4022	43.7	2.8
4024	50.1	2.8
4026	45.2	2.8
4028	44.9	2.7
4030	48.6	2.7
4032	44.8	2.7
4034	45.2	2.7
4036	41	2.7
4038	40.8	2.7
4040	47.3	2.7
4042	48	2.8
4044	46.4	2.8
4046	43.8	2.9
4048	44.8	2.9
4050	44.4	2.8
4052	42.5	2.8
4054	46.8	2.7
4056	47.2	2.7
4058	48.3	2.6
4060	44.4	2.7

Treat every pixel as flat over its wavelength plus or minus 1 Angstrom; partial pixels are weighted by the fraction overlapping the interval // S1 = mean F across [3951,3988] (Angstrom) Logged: 45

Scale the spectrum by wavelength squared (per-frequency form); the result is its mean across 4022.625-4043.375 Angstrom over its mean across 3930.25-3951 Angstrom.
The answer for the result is 1.05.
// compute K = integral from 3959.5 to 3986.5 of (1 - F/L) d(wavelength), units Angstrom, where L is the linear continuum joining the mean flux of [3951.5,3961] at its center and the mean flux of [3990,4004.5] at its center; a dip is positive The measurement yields 1.4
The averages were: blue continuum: 46.7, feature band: 44.3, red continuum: 46.6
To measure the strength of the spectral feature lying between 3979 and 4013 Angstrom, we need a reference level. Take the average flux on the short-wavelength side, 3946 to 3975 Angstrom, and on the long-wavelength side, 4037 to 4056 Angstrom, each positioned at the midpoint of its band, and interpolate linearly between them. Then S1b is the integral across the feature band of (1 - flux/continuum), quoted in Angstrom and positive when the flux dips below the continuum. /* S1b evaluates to -1.2 Angstrom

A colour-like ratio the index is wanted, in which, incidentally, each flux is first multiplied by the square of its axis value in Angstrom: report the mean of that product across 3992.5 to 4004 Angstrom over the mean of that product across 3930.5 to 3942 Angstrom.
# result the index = 1.07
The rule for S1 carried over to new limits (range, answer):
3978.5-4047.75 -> 45.8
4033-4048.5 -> 44.7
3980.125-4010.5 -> 46.2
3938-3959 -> 46.8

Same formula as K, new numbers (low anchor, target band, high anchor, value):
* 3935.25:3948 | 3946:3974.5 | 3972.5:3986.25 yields 1.34 Angstrom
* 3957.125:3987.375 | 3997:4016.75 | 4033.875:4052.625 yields -0.85 Angstrom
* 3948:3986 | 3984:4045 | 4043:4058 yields -0.97 Angstrom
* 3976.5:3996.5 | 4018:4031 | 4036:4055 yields -0.25 Angstrom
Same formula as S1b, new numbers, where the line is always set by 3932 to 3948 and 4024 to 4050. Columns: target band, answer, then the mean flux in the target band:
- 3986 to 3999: -0.2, 46.3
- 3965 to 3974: 0.9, 41.4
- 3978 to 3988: -0.1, 46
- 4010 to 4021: 0.0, 45.5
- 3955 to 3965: 0.1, 45.7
